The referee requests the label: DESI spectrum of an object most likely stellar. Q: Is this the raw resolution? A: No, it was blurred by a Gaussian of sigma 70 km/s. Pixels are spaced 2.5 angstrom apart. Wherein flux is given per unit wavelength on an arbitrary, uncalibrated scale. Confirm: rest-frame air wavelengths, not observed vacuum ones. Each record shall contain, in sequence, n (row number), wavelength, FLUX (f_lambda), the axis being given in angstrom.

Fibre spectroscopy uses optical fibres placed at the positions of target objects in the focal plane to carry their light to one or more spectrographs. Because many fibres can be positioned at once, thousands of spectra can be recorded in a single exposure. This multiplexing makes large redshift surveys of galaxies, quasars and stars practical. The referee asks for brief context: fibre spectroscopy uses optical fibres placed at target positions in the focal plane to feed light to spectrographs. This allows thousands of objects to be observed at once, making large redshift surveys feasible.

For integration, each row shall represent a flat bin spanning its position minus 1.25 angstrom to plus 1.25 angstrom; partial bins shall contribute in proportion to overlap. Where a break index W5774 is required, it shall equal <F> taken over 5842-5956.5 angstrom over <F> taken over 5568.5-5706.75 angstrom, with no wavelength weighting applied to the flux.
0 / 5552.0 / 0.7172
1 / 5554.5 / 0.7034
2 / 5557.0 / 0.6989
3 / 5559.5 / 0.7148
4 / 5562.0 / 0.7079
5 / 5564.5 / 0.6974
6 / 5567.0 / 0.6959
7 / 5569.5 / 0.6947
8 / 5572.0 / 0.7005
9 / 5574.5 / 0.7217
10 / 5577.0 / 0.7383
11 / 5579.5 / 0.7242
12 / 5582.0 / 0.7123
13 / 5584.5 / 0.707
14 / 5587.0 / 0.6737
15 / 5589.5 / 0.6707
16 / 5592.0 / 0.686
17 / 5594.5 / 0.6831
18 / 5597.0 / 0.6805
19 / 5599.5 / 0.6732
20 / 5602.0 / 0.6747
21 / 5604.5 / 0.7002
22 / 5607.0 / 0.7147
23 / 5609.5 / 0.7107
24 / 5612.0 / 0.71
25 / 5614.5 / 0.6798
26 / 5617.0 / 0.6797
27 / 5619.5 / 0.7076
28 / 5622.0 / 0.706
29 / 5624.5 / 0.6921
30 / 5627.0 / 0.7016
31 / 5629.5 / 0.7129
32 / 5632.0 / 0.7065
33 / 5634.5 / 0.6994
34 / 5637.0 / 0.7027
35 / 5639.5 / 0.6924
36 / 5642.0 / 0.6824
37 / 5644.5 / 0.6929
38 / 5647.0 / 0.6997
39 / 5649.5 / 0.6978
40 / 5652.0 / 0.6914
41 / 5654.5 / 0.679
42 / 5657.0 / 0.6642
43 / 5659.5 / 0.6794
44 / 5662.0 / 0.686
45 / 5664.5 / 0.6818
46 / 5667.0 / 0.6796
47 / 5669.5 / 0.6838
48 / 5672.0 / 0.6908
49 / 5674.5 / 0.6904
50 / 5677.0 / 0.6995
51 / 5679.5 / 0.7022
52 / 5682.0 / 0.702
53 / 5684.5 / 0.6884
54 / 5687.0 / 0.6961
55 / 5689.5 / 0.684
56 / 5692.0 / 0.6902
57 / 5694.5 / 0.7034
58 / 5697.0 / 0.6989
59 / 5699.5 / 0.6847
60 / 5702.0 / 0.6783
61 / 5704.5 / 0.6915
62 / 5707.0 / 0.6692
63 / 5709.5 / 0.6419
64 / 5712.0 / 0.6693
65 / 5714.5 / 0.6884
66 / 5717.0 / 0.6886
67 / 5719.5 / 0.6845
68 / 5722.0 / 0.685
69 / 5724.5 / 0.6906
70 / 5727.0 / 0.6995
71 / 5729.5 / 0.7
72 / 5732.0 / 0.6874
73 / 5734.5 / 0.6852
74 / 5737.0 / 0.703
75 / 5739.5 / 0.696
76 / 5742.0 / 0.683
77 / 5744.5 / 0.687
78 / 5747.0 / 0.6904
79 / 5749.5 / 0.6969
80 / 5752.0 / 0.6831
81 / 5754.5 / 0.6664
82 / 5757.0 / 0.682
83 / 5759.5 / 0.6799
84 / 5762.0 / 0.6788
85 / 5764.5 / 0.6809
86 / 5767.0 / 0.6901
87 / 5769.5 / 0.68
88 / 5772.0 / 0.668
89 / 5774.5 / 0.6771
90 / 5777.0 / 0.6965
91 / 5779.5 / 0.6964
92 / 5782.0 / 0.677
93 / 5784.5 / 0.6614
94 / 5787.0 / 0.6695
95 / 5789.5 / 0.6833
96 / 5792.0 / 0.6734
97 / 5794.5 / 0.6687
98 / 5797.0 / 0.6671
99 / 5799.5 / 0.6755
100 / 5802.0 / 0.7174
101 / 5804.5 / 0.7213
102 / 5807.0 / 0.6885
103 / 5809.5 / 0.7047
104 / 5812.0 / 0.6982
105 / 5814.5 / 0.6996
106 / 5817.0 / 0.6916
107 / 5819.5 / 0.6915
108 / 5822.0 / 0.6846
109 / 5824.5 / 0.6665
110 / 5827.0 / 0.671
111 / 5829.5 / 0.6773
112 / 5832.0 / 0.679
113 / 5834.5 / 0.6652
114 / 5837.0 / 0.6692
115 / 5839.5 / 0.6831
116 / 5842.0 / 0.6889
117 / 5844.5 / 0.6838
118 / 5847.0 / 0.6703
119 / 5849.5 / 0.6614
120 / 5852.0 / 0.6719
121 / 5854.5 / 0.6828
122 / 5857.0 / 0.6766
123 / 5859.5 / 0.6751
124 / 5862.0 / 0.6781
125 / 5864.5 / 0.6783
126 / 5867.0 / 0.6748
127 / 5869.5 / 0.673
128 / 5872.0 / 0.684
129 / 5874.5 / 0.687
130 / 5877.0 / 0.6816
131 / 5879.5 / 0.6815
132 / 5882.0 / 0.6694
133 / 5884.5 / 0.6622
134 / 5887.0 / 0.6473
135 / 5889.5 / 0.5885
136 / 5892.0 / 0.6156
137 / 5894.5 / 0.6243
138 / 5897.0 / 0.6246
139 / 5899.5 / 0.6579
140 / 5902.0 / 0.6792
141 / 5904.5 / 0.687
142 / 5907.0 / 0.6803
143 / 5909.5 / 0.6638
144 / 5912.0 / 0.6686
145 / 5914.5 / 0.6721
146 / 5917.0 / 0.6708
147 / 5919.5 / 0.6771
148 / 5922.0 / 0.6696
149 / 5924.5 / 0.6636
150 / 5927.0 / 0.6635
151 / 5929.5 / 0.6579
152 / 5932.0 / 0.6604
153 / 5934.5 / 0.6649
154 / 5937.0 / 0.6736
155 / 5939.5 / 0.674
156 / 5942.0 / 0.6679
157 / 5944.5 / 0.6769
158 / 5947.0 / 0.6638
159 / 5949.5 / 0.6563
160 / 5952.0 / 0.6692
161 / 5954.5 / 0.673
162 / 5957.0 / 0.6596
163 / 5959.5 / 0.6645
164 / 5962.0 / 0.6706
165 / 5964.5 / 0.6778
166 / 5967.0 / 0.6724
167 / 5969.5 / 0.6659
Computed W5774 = 0.96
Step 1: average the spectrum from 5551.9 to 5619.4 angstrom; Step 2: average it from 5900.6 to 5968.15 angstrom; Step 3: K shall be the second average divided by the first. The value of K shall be 1.0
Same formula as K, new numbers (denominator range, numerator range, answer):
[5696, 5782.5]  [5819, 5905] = 0.98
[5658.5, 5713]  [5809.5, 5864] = 0.99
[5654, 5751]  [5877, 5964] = 0.96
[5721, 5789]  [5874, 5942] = 0.97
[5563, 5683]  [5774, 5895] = 0.97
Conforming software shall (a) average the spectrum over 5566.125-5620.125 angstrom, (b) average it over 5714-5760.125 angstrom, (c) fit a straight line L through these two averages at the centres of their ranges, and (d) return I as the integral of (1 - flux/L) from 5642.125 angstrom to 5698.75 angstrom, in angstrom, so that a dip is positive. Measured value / 0.2 angstrom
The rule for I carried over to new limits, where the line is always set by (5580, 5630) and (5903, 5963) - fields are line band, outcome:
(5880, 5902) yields 1.0 angstrom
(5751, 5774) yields 0.1 angstrom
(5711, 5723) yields 0.0 angstrom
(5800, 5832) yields -0.7 angstrom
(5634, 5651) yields -0.1 angstrom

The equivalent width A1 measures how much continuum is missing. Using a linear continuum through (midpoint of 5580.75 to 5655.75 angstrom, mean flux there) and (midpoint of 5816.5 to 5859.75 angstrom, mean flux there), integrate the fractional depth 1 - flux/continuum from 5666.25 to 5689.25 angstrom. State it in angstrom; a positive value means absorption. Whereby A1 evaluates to -0.1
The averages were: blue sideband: 0.694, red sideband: 0.677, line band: 0.692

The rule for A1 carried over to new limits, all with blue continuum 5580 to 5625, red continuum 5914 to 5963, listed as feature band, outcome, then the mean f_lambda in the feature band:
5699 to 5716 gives 0.26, 0.675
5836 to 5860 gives -0.08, 0.676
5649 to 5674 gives 0.19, 0.683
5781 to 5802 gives 0.12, 0.675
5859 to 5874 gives -0.11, 0.678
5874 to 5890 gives 0.24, 0.662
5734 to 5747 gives -0.17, 0.691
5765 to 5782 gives -0.10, 0.684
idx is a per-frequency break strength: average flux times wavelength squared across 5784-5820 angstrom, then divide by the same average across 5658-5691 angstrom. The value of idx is 1.04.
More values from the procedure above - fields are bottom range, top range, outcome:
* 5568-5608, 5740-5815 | 1.05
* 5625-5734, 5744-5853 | 1.03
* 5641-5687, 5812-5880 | 1.05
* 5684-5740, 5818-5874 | 1.03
